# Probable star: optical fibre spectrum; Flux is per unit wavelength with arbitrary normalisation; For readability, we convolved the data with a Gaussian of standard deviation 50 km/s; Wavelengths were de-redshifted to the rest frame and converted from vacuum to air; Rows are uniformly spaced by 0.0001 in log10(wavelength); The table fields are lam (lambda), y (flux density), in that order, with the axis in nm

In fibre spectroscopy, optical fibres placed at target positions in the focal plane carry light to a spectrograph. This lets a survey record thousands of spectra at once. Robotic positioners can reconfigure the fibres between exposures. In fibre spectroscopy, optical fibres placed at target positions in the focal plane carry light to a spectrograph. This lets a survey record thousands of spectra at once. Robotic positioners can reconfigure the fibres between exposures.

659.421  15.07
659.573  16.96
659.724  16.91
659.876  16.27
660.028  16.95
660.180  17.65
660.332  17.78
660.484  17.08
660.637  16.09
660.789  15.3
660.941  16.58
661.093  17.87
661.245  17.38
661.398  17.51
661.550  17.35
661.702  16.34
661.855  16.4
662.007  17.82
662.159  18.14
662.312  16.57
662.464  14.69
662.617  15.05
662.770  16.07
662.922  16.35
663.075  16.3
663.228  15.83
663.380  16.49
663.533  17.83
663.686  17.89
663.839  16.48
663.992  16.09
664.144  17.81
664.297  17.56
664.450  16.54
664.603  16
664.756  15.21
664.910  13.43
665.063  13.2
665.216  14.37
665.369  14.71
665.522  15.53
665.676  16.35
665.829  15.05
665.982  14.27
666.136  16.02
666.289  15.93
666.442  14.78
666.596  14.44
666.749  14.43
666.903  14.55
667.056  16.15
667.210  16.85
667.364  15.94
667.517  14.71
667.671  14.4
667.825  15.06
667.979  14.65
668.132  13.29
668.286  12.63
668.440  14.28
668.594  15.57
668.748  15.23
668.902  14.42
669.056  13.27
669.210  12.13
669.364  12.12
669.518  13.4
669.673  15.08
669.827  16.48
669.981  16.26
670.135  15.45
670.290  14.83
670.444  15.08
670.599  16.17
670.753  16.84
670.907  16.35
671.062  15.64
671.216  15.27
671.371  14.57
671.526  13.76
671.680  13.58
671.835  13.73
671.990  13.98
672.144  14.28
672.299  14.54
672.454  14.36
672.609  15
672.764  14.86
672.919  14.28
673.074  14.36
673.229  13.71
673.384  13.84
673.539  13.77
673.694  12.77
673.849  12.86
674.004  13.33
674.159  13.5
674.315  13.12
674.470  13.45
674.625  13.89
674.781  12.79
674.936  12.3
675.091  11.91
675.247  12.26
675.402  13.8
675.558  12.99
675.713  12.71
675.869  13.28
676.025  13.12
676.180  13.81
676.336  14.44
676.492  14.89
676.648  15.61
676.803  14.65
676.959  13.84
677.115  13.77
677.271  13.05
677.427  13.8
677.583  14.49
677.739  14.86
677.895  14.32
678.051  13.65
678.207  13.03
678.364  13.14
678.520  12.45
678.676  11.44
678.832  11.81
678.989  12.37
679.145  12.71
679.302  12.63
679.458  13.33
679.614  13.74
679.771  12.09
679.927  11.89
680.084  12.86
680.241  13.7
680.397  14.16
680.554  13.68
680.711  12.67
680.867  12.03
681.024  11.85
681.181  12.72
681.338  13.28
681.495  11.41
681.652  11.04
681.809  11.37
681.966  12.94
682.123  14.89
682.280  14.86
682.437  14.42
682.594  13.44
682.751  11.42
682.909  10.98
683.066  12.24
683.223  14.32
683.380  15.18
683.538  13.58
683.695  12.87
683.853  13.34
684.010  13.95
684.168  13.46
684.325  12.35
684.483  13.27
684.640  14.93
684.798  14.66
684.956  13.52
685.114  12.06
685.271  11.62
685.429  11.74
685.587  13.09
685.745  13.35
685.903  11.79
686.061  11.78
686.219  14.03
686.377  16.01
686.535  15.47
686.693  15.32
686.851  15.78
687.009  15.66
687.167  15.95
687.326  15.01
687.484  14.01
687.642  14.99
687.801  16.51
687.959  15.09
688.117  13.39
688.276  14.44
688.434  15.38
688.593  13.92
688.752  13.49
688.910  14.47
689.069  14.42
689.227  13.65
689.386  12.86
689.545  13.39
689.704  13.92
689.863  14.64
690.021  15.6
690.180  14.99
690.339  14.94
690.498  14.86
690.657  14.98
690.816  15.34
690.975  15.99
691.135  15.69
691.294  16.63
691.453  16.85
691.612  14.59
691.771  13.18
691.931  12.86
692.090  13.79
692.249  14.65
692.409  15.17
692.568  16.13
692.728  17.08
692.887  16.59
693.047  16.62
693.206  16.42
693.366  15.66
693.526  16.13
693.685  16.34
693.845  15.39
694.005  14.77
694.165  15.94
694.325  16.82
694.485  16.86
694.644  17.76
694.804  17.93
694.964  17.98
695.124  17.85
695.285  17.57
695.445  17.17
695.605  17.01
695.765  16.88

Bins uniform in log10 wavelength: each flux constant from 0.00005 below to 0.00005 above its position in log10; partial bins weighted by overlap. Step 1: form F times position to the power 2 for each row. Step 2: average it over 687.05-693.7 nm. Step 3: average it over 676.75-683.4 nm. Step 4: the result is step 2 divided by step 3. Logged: 1.18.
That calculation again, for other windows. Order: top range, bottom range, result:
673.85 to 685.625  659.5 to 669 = 0.87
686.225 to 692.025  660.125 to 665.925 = 0.98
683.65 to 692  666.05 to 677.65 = 1.05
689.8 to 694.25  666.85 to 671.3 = 1.11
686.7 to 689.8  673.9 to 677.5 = 1.12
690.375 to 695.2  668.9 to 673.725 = 1.17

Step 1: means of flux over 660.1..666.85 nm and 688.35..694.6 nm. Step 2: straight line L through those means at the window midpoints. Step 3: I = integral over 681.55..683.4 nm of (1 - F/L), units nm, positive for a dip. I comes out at 0.296 nm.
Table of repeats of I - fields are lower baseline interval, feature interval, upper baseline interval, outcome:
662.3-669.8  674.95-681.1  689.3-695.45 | 0.87 nm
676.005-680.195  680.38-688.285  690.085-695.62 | 0.51 nm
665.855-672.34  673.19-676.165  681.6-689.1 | 0.27 nm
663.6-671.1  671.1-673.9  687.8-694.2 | 0.19 nm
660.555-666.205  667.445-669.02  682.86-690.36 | 0.13 nm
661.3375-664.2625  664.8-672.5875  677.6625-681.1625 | 0.30 nm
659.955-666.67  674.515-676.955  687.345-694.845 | 0.35 nm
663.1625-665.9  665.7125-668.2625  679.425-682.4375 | 0.08 nm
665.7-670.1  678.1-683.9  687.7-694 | 0.79 nm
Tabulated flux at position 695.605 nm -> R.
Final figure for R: 17.01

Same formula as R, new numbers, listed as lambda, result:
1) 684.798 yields 14.66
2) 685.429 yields 11.74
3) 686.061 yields 11.78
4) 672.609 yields 15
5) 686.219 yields 14.03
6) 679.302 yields 12.63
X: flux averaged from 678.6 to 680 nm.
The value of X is 12.5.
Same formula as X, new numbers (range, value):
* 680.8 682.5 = 12.8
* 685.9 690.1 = 14.5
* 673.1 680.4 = 13.3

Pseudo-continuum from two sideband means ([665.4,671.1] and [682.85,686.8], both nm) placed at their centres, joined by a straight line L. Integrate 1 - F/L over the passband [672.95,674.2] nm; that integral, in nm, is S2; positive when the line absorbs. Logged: 0.08 nm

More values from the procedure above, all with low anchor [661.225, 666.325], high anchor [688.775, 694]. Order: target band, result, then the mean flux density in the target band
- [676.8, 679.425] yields 0.39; 13.3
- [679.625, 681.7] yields 0.38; 12.6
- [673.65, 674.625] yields 0.15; 13.2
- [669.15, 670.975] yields 0.10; 15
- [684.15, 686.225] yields 0.33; 12.9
